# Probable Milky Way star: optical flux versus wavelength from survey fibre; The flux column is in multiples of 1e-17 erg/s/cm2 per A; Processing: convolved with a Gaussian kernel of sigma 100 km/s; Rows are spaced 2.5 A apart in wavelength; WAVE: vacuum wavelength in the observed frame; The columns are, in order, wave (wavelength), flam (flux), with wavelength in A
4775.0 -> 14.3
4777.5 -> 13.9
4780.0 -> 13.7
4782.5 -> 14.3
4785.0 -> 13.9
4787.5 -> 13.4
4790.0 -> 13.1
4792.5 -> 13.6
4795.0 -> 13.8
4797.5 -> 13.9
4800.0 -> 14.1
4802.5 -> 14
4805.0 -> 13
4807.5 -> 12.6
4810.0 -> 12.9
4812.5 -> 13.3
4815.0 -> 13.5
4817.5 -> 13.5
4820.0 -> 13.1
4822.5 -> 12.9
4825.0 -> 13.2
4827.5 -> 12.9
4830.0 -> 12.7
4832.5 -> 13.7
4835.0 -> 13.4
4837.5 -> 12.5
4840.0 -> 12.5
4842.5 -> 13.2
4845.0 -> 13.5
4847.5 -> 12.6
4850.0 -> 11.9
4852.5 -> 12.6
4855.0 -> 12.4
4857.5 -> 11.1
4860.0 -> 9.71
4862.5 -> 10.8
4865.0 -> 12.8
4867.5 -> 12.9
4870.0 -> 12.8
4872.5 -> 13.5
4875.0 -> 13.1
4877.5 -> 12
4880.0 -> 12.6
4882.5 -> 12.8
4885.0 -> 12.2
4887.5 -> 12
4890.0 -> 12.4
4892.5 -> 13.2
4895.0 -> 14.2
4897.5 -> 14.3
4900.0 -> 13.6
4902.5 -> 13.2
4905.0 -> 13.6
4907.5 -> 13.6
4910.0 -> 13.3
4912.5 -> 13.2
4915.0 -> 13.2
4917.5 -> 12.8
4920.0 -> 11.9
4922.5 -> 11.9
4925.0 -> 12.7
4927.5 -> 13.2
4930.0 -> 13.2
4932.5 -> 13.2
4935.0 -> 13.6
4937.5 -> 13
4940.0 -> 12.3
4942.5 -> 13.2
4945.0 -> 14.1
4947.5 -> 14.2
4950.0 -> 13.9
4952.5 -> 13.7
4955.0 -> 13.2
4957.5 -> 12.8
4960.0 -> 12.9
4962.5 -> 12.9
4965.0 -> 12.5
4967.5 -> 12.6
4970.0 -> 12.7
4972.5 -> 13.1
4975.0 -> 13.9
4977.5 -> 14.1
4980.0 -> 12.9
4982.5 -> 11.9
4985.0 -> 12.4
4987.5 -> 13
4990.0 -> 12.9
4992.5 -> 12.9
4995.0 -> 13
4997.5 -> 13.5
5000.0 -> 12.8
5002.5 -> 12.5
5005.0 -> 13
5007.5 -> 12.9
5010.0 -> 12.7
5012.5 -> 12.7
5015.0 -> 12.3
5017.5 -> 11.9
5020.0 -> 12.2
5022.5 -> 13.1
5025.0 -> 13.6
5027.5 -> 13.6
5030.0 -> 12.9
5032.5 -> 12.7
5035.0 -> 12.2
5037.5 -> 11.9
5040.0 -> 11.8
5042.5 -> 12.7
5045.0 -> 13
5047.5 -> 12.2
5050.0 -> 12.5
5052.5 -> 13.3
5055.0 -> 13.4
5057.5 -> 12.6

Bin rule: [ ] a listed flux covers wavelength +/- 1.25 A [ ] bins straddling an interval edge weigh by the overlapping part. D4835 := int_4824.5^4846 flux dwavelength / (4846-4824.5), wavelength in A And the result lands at 13.1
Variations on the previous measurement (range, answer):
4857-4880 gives 12.1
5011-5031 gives 12.8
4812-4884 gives 12.7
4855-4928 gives 12.7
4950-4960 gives 13.3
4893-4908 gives 13.7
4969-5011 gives 13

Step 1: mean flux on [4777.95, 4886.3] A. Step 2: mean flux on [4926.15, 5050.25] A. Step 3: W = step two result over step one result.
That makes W 1.0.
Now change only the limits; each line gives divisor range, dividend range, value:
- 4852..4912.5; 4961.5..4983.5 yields 1.02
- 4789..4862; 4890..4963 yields 1.02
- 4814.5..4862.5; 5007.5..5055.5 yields 1.00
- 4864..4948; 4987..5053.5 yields 0.98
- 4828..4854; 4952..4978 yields 1.02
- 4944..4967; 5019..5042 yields 0.95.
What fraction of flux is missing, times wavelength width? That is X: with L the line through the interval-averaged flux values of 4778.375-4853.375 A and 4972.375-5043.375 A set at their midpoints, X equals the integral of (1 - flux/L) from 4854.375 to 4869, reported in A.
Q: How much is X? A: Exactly 1.7 A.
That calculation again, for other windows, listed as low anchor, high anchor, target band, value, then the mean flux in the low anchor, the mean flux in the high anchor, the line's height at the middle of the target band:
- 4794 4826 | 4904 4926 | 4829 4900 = 2.64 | 13.4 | 12.9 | 13.1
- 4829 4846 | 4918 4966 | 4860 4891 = 1.64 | 13.1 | 13.1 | 13.1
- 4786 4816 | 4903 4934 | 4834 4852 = 0.67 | 13.4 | 13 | 13.3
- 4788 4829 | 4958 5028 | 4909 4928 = 0.44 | 13.3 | 12.9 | 13.1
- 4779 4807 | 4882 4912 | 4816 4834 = 0.51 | 13.7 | 13.2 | 13.5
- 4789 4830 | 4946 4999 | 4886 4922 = 0.13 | 13.3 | 13.1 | 13.2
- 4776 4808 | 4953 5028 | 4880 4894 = 0.77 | 13.7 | 12.9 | 13.3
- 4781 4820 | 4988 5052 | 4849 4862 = 1.78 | 13.5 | 12.7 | 13.3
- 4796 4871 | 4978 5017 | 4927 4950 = -1.06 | 12.8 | 12.8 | 12.8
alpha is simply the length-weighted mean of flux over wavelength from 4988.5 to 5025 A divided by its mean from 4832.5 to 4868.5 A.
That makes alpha 1.04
